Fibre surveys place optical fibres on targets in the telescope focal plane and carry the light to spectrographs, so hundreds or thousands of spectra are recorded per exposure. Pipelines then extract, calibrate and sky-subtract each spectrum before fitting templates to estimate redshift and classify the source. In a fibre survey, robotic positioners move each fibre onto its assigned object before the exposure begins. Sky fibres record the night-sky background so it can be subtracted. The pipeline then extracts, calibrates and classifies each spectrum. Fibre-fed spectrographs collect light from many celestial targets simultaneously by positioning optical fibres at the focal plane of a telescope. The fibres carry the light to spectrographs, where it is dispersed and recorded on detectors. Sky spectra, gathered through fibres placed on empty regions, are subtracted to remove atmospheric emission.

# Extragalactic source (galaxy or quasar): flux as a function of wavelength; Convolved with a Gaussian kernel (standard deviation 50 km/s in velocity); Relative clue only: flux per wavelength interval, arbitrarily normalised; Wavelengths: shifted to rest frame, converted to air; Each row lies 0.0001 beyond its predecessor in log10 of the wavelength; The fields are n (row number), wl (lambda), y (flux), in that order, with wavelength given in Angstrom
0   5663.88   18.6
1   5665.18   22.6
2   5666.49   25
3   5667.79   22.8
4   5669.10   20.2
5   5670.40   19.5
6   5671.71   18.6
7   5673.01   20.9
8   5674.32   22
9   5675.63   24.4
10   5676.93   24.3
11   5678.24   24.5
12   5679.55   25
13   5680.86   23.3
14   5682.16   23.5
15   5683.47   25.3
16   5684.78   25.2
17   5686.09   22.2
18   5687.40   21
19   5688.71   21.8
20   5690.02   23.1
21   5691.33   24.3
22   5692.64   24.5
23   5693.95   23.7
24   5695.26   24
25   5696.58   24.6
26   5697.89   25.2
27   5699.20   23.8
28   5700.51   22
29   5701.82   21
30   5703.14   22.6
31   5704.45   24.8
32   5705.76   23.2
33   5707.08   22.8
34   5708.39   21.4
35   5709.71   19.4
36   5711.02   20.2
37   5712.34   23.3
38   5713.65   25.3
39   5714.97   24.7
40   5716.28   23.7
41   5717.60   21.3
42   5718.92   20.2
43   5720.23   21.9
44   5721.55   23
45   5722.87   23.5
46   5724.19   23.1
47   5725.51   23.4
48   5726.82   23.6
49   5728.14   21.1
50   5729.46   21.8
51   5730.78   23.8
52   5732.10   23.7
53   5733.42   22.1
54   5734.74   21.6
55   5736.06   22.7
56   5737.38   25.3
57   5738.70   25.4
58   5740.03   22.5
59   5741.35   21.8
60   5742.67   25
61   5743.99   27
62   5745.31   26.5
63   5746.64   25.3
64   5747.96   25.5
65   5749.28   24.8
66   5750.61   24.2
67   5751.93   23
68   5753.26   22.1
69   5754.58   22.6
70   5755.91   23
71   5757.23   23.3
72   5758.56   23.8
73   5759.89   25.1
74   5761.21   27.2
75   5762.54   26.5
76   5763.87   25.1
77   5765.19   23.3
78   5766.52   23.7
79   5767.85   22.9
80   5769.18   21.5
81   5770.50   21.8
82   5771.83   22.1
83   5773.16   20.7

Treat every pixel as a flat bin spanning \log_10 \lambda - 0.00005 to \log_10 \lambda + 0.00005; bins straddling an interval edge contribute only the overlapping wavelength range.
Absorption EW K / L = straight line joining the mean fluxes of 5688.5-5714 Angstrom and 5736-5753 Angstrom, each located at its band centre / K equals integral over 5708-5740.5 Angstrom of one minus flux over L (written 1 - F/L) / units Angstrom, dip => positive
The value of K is 1.5 Angstrom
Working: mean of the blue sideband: 23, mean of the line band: 22.7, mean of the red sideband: 24.5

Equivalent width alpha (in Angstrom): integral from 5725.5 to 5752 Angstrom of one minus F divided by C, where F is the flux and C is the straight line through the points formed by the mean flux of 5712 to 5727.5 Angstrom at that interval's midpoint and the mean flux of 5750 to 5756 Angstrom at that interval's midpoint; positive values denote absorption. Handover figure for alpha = -1.0 Angstrom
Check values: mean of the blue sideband 23.1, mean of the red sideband 23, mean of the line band 23.9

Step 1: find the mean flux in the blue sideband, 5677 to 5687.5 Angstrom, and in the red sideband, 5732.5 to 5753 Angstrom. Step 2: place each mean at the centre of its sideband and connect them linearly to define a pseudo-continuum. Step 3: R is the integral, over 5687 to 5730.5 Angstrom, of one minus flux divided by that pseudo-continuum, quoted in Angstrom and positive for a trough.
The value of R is 2.1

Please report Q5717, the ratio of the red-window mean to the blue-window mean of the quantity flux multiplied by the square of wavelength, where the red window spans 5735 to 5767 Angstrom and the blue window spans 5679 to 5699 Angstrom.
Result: 1.0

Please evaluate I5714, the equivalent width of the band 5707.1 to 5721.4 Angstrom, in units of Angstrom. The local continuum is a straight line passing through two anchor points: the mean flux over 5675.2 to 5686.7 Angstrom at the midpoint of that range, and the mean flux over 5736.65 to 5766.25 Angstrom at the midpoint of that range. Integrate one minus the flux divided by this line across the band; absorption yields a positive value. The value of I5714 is 1.25 Angstrom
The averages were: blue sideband 24.2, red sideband 24.5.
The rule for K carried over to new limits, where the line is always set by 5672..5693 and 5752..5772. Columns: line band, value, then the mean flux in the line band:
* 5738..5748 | -0.54 Angstrom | 24.8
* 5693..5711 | 0.41 Angstrom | 22.9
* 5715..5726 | 0.40 Angstrom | 22.6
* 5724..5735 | 0.38 Angstrom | 22.7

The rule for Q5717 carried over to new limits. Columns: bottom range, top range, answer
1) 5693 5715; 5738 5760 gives 1.06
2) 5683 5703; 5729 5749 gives 1.04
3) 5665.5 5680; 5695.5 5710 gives 1.03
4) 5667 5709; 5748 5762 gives 1.07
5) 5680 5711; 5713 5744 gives 1.01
